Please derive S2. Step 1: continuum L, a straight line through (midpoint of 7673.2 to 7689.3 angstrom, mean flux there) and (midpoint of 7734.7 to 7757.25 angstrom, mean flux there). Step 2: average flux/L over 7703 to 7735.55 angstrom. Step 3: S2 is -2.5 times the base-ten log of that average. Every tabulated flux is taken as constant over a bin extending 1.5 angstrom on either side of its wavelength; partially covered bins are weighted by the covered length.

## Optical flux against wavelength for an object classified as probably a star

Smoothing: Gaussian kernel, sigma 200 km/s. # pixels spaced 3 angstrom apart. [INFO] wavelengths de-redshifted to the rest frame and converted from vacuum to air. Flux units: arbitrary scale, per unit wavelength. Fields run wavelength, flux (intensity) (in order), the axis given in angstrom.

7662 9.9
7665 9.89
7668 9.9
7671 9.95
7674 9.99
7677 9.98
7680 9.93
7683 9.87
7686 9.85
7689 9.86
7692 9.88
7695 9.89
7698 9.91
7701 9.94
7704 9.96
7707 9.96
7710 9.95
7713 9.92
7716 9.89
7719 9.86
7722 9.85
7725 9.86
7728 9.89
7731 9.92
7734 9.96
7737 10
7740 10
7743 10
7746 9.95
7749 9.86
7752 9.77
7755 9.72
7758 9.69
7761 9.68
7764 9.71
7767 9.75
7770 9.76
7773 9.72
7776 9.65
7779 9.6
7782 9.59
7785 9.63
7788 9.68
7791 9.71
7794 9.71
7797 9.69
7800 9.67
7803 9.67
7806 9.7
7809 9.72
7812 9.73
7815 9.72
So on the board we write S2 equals 0.00 mag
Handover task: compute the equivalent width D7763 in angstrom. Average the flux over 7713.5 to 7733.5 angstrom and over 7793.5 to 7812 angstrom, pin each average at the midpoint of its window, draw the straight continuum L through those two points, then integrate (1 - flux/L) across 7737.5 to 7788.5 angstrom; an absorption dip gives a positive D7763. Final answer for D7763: 0.18 angstrom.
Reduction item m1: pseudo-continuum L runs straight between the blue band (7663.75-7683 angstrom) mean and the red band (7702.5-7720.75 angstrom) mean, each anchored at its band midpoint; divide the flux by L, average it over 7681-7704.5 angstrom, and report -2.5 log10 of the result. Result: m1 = 0.00 mag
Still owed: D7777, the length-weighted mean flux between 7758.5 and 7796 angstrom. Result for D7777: 9.68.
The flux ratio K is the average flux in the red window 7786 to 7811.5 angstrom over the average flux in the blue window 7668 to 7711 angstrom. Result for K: 0.98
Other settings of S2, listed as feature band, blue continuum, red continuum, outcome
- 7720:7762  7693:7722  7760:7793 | -0.01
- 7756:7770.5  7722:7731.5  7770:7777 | 0.00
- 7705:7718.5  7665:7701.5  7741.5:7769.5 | -0.01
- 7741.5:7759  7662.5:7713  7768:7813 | -0.01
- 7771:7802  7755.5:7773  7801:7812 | 0.00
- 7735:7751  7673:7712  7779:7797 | -0.02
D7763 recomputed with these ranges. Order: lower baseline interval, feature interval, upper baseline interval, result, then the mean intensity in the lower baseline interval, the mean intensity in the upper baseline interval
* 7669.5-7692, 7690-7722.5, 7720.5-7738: 0.0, 9.92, 9.91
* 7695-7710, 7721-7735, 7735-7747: 0.1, 9.94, 9.99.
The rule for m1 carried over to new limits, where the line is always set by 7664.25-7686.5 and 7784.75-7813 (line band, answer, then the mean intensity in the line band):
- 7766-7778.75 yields 0.00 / 9.71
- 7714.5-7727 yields 0.00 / 9.87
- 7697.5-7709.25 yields -0.01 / 9.95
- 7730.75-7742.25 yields -0.02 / 9.98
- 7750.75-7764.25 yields 0.01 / 9.71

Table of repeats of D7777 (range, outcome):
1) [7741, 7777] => 9.78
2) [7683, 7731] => 9.9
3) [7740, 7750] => 9.95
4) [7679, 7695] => 9.88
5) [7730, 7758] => 9.9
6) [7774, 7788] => 9.63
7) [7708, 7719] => 9.91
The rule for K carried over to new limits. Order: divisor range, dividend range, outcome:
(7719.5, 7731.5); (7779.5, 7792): 0.98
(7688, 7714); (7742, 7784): 0.98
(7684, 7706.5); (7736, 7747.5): 1.01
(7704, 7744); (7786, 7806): 0.98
